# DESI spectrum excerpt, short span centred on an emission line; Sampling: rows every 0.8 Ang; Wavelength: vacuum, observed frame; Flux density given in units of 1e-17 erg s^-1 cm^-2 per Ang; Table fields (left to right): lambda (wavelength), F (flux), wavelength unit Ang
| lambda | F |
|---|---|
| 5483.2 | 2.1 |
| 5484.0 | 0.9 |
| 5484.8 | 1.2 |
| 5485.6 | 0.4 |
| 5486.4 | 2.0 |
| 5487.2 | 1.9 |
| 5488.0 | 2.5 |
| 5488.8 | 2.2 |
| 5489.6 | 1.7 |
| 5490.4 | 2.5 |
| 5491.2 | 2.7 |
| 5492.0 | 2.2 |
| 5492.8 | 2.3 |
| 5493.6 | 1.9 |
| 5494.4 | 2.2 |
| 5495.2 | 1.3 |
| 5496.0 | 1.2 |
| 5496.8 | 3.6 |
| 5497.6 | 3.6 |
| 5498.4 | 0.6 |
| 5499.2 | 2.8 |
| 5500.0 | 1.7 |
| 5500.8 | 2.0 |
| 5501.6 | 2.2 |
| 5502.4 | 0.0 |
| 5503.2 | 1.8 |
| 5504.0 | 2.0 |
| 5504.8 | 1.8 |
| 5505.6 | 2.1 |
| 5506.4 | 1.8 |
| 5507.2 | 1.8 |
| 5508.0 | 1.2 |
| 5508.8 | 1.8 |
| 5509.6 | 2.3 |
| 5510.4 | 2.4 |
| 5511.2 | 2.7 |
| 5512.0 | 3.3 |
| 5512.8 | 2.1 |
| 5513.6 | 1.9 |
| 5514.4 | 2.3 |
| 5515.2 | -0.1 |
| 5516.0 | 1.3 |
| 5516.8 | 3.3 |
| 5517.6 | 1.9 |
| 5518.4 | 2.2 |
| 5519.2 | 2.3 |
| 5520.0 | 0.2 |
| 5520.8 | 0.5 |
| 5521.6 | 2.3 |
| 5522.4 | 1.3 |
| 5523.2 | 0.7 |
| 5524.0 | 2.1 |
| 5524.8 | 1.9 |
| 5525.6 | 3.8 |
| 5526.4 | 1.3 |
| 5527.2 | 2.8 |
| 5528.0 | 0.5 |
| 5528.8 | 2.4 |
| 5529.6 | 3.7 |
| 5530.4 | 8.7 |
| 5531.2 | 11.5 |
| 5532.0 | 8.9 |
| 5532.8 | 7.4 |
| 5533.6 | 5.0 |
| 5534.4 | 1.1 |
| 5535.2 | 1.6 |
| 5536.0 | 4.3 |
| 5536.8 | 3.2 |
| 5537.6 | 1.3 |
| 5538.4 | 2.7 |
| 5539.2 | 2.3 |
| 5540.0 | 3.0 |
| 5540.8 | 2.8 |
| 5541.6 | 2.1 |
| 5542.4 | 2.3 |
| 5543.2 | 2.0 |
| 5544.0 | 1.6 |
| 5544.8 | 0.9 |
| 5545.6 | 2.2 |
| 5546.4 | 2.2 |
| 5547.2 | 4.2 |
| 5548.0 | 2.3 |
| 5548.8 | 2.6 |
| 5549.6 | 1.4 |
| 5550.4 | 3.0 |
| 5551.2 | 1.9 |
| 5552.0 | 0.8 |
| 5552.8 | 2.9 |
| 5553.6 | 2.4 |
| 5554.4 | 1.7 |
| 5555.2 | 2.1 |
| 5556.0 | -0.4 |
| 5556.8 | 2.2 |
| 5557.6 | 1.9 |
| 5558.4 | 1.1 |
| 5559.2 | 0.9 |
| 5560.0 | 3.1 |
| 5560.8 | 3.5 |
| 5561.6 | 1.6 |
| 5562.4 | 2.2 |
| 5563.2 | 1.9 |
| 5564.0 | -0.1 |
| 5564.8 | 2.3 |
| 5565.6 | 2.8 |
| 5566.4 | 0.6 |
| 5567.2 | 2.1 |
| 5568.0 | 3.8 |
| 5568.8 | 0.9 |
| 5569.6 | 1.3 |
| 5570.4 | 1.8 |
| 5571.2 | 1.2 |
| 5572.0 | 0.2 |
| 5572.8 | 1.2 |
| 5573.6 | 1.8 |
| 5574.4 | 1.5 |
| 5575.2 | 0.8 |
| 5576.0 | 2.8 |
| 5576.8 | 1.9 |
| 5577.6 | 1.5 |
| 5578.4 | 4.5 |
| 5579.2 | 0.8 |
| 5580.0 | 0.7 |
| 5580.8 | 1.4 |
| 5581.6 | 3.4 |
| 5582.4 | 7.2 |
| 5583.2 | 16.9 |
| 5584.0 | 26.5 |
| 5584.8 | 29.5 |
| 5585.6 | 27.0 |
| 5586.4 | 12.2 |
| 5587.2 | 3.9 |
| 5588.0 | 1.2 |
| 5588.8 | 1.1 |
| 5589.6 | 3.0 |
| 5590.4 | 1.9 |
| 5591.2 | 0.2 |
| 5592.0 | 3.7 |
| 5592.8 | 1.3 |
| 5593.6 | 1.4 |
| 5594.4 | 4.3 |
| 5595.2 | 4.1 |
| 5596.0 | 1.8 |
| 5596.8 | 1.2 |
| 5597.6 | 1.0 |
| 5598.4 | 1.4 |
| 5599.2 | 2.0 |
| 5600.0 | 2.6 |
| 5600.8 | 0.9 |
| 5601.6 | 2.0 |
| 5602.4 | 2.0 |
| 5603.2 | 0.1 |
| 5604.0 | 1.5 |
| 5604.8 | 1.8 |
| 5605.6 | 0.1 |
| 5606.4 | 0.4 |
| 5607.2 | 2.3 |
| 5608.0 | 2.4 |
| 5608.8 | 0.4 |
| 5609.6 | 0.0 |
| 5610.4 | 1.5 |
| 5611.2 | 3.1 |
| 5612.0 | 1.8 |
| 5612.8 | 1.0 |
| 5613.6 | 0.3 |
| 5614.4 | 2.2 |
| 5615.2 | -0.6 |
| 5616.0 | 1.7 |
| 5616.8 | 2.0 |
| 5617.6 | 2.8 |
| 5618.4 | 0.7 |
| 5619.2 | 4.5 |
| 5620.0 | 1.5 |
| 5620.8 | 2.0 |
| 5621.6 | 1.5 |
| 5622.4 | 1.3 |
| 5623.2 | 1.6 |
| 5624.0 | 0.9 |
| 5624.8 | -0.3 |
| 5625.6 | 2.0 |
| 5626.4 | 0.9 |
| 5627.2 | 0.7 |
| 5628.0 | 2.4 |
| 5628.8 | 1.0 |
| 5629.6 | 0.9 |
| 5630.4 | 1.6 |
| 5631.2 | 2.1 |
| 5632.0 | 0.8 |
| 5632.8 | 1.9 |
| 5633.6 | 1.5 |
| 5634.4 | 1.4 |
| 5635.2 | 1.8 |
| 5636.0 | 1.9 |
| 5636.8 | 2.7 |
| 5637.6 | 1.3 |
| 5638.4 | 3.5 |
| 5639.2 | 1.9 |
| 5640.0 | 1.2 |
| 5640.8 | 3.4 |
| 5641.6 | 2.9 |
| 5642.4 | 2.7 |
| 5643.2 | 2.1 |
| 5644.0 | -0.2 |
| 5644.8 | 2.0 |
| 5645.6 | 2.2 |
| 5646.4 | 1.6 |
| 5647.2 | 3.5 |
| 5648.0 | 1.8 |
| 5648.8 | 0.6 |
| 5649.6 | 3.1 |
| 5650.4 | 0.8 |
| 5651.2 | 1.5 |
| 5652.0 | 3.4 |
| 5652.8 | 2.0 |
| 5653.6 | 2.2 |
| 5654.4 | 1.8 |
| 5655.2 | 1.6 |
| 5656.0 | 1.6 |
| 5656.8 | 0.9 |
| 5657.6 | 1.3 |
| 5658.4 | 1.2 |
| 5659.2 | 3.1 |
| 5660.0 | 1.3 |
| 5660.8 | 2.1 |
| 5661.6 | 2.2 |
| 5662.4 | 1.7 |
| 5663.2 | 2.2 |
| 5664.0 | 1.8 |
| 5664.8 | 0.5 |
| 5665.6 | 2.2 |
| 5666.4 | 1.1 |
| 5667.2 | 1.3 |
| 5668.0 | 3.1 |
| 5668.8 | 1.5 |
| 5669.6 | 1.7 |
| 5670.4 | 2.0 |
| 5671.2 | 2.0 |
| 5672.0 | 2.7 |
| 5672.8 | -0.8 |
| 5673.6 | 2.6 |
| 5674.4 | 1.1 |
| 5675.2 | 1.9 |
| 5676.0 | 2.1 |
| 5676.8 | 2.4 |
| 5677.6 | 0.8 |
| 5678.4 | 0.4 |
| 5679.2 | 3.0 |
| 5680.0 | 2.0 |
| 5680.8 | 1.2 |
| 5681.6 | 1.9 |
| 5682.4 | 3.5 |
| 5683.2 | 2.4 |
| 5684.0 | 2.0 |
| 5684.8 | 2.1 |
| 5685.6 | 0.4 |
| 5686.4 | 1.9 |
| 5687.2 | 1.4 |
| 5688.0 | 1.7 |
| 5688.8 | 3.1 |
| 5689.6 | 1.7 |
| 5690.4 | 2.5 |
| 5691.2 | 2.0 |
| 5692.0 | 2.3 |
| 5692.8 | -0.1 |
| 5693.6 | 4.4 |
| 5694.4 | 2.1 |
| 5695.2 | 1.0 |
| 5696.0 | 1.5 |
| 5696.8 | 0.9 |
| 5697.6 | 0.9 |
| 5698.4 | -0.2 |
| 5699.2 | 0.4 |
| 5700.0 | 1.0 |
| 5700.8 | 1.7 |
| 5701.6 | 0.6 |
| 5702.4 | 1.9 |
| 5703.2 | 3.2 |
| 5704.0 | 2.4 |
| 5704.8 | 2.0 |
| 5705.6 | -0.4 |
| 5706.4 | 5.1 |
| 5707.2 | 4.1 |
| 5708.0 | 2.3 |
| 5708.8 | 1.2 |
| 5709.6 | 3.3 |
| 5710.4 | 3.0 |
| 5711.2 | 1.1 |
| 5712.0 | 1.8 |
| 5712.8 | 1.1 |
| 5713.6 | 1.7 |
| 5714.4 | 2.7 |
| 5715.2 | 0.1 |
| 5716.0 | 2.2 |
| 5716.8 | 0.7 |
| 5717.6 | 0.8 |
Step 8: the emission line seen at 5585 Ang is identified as [O III]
